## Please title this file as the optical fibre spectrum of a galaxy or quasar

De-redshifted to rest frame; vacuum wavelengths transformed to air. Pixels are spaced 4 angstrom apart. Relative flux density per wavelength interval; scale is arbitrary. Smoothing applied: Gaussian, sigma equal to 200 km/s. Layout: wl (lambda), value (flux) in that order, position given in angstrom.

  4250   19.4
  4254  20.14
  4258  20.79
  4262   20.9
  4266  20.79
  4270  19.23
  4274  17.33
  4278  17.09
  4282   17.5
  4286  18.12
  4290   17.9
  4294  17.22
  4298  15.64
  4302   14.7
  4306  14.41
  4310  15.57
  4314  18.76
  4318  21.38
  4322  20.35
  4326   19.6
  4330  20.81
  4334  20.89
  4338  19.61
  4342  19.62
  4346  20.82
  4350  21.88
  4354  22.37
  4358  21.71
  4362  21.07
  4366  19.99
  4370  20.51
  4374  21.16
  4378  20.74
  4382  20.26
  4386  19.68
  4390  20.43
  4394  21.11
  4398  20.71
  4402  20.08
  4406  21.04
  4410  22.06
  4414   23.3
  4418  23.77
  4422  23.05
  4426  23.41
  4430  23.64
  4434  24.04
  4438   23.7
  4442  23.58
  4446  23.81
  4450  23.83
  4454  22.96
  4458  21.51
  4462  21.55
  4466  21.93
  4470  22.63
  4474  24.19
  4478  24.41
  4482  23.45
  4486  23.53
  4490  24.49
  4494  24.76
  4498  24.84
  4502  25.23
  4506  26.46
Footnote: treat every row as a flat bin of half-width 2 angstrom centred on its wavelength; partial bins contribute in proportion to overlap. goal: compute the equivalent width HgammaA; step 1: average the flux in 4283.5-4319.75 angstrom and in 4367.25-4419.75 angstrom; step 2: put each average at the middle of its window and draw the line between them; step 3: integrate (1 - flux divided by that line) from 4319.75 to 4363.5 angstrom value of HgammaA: -4.6 angstrom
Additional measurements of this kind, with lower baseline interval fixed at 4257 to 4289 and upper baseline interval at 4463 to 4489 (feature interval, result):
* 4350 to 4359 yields -0.6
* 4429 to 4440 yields -0.7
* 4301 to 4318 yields 2.7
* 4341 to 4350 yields -0.1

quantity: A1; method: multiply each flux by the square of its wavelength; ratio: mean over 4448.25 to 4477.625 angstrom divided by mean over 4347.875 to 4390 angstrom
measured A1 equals 1.14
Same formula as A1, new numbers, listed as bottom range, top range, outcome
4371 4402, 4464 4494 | 1.20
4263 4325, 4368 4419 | 1.24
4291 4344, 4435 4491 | 1.35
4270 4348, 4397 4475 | 1.32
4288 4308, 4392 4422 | 1.44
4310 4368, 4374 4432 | 1.09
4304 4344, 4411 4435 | 1.28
